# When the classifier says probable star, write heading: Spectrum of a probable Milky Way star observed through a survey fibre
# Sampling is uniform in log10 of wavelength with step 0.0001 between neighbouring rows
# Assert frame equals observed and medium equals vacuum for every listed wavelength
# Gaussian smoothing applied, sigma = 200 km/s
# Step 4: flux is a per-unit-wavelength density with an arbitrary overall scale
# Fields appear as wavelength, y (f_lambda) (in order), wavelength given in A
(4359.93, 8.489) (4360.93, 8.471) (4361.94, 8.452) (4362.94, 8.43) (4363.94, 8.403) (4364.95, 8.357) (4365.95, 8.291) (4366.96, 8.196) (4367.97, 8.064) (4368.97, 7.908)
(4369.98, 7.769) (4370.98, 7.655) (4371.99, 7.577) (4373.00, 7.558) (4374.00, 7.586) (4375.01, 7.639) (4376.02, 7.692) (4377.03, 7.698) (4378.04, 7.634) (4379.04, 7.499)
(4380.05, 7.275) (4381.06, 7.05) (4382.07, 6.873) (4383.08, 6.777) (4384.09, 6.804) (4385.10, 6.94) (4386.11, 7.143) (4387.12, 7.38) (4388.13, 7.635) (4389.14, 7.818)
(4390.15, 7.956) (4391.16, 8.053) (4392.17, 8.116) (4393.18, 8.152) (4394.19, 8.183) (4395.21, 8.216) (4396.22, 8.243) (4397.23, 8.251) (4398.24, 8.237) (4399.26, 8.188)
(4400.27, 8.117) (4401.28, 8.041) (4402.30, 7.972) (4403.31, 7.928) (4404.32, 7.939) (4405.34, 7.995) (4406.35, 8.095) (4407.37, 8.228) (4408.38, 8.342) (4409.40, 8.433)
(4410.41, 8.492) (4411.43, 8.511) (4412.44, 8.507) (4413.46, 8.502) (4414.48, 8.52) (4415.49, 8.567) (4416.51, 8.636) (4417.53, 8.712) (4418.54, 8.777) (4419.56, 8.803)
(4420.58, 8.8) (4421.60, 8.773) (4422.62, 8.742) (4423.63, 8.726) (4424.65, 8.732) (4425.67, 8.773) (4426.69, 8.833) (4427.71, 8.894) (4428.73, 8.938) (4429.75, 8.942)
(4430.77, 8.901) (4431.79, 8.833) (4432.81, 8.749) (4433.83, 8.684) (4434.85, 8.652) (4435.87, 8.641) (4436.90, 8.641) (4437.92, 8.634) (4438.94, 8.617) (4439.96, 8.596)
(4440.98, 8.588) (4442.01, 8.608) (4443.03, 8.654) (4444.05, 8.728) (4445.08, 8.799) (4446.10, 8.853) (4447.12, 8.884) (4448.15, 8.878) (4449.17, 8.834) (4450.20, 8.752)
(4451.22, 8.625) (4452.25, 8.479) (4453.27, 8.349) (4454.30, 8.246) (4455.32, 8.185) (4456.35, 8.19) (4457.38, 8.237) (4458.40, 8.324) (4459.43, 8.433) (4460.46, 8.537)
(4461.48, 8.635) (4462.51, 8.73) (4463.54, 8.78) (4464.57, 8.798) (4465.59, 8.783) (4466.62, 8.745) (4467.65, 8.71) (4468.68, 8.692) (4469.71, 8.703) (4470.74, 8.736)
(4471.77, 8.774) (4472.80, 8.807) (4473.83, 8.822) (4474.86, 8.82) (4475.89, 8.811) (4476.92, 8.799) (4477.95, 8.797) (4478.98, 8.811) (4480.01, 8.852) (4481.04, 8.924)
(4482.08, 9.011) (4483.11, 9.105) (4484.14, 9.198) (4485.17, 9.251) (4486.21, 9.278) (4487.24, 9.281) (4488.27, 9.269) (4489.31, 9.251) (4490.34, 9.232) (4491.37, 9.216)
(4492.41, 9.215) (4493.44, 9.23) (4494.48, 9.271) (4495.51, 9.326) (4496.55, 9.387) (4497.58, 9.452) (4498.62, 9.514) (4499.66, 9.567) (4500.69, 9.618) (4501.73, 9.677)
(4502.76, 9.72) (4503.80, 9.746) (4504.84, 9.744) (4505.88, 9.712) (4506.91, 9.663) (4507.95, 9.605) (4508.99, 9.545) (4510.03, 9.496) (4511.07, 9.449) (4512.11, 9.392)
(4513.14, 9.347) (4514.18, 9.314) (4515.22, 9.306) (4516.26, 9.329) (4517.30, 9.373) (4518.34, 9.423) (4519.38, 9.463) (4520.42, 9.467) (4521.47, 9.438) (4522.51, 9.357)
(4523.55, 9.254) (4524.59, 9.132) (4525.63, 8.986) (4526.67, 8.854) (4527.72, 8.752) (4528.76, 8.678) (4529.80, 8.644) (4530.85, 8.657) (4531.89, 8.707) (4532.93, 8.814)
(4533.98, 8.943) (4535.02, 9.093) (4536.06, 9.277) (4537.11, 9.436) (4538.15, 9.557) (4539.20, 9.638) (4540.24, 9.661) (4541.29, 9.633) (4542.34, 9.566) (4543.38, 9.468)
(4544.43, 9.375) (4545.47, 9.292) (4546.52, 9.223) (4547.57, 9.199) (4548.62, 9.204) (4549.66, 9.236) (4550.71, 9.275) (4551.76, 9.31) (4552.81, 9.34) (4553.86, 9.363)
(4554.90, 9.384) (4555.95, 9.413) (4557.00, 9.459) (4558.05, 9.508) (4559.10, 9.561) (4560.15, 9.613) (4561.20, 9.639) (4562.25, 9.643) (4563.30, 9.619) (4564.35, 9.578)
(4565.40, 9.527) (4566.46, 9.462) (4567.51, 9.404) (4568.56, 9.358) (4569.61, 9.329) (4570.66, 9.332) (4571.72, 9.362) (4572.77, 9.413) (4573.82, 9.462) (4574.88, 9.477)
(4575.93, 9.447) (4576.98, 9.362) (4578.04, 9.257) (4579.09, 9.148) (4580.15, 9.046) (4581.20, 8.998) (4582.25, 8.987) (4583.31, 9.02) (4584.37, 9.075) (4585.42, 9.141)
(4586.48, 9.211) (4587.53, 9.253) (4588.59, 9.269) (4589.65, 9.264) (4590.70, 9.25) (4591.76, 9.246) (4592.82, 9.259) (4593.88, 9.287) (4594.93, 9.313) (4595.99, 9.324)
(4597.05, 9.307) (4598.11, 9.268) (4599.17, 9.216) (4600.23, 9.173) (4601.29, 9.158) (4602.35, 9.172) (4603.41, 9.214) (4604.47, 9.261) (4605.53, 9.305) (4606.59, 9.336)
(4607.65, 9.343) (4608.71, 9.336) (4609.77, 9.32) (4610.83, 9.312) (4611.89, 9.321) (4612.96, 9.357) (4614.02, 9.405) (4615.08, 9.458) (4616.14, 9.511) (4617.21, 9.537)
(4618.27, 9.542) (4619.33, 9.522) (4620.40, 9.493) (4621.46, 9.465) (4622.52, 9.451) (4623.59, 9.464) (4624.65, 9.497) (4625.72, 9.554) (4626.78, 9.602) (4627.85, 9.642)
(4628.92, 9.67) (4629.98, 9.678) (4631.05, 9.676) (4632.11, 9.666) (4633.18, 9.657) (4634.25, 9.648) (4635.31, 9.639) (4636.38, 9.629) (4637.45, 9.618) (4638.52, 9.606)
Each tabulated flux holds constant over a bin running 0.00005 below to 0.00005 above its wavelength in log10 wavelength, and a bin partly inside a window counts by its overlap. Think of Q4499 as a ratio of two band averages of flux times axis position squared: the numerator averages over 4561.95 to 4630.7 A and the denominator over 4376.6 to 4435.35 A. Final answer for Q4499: 1.2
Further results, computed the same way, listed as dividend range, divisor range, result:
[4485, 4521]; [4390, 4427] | 1.17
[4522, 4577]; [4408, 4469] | 1.13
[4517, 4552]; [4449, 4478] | 1.10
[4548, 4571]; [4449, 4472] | 1.15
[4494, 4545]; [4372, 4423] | 1.23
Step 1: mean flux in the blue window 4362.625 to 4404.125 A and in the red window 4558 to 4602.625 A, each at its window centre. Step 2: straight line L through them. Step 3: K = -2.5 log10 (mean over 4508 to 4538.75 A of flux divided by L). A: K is -0.04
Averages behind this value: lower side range 7.79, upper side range 9.32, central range 9.2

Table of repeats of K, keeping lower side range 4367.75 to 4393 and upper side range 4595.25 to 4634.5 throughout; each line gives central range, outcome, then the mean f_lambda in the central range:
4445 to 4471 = -0.06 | 8.61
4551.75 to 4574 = -0.05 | 9.46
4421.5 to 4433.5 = -0.12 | 8.82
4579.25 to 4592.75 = 0.01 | 9.15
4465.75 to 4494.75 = -0.08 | 8.98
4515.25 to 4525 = -0.08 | 9.36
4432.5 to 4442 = -0.08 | 8.64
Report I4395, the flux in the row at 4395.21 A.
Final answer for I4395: 8.216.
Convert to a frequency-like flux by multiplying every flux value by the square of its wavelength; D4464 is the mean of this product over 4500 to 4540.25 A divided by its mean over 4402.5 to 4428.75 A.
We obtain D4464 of 1.1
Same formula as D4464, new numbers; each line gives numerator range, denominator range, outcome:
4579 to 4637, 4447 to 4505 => 1.11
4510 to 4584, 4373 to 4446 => 1.20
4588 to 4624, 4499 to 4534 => 1.04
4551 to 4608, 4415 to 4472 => 1.14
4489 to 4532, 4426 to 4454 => 1.10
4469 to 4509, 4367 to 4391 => 1.29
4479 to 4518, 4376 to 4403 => 1.28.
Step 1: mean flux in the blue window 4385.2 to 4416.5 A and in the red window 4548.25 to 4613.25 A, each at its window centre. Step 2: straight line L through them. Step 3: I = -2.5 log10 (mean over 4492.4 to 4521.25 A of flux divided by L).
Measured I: -0.08 mag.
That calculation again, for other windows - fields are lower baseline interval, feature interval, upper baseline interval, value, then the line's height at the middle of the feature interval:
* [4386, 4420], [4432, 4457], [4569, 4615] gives -0.02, 8.44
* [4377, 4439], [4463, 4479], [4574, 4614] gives -0.03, 8.57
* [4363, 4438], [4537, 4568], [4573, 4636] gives -0.05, 9.06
